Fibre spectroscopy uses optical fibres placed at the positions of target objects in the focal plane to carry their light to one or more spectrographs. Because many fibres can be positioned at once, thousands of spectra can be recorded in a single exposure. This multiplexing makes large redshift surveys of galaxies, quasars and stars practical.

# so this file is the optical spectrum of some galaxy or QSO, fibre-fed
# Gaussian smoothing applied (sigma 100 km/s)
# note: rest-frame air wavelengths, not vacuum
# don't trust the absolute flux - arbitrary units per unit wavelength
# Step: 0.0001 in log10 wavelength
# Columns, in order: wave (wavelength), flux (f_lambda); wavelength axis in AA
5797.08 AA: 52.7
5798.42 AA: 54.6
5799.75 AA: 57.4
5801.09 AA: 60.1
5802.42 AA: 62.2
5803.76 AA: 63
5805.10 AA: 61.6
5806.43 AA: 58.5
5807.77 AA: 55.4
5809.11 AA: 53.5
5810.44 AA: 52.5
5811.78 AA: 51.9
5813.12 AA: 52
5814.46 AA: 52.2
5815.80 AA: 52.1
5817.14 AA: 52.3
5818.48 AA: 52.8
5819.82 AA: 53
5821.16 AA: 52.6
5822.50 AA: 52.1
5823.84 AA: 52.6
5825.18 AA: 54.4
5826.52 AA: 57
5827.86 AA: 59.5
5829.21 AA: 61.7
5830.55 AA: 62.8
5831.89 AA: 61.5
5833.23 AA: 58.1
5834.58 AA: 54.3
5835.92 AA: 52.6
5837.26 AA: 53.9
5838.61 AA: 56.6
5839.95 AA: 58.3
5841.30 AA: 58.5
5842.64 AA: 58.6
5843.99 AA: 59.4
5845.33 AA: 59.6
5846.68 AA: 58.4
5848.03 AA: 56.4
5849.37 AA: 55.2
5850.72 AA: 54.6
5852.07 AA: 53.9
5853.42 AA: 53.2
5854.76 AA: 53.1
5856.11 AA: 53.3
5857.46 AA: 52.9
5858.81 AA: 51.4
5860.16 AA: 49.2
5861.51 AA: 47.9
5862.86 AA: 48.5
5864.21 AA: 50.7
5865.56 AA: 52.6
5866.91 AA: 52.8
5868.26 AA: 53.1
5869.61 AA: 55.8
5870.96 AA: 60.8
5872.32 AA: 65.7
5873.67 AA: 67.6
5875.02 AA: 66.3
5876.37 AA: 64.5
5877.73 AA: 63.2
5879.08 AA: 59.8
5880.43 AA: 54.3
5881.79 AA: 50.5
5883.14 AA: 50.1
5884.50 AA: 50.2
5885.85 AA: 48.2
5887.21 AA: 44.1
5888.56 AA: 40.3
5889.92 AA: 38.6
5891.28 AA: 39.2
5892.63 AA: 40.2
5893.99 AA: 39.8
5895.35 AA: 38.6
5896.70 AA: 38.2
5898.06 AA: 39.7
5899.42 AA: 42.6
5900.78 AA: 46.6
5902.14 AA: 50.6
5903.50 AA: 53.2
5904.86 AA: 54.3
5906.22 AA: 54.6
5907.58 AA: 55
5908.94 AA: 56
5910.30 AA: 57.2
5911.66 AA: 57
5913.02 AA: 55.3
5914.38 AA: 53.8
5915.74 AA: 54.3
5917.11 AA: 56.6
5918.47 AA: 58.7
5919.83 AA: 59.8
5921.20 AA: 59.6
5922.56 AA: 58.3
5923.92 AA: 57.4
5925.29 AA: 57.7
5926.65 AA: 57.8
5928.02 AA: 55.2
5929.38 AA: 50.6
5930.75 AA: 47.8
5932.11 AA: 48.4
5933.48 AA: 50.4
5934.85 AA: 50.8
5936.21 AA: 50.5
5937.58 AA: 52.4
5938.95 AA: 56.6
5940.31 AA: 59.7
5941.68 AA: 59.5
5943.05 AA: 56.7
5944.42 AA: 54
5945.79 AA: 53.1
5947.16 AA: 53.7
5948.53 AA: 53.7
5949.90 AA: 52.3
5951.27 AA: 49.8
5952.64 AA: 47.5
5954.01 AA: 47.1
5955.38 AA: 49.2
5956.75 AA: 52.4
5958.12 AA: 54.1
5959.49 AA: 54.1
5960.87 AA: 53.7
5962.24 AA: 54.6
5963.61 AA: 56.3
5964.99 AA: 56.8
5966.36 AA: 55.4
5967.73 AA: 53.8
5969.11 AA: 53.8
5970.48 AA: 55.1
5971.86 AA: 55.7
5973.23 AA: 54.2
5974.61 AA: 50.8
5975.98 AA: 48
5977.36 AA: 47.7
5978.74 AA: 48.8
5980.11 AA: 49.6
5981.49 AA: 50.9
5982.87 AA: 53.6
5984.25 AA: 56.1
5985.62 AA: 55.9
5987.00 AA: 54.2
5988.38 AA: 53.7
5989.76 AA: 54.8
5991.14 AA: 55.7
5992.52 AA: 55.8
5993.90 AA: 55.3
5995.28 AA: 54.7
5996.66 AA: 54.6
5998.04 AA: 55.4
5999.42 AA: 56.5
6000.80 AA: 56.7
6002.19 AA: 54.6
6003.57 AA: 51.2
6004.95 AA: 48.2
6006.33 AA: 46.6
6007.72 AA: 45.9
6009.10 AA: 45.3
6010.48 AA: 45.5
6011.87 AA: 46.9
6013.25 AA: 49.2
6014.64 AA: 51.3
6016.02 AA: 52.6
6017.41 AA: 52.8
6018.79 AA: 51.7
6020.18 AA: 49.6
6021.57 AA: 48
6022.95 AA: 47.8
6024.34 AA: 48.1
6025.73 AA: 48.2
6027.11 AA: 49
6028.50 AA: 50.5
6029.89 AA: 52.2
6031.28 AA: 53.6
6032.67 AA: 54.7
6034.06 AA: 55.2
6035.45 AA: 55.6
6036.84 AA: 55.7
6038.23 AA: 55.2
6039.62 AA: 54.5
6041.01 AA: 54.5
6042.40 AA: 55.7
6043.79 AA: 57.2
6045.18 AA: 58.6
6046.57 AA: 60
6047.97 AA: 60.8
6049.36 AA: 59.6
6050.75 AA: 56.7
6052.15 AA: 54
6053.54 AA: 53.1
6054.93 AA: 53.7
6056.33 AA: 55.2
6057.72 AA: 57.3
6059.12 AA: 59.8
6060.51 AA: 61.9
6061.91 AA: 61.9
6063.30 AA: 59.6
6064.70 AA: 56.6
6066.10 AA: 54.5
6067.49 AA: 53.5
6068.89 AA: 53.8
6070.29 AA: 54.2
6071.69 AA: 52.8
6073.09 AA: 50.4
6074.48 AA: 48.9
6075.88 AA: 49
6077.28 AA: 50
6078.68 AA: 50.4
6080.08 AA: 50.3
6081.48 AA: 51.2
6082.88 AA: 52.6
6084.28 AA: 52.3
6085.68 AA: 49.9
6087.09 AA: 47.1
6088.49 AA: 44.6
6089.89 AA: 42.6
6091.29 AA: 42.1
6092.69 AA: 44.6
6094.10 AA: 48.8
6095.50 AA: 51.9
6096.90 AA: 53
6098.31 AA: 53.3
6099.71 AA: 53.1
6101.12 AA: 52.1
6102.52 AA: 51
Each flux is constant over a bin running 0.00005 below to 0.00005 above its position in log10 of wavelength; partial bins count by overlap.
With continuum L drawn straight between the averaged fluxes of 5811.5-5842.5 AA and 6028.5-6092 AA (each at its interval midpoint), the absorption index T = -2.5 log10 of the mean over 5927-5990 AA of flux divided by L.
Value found 0.03 mag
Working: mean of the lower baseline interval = 55.4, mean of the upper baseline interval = 53.8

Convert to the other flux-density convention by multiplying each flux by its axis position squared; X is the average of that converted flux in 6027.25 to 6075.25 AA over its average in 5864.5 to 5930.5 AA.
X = 1.11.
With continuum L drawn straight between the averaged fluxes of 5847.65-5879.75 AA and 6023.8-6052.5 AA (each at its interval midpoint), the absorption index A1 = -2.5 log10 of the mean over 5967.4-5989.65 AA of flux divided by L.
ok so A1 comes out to 0.05 mag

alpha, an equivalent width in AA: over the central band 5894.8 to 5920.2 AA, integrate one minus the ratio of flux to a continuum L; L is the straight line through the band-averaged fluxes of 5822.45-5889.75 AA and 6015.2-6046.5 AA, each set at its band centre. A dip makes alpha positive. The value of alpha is 1.4 AA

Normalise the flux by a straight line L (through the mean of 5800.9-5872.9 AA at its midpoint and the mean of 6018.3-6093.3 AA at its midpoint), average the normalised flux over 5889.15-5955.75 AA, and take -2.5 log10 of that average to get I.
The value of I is 0.06 mag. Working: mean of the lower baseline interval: 55.4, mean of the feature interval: 51.6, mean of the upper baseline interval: 53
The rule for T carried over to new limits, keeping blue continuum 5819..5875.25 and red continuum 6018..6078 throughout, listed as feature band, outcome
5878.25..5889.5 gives 0.12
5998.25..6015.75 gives 0.09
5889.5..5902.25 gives 0.33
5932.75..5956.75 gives 0.05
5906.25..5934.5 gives 0.00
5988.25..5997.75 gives -0.01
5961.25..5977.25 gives 0.02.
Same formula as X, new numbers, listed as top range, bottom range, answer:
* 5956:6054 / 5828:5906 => 1.05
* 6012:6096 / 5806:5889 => 1.03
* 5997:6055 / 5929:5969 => 1.02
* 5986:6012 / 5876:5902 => 1.16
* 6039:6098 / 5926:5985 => 1.05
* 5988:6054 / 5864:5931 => 1.05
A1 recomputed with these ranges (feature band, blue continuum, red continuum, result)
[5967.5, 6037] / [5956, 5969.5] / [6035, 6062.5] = 0.07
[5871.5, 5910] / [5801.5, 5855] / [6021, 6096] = 0.10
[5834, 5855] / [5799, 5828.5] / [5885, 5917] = -0.07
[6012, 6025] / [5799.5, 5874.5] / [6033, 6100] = 0.08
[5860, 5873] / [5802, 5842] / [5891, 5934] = 0.00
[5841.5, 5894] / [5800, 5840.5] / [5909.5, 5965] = 0.04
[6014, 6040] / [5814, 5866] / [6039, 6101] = 0.03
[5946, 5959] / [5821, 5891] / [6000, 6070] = 0.06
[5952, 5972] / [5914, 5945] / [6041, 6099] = 0.03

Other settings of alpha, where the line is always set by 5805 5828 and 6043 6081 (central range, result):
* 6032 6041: 0.0 AA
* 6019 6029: 1.1 AA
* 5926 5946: 0.4 AA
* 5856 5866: 0.7 AA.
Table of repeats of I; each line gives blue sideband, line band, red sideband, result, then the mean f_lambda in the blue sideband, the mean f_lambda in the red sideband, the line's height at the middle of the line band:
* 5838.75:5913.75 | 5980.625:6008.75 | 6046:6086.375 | 0.01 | 52.6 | 54.6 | 53.8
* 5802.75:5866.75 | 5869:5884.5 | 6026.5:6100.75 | -0.09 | 55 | 53.3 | 54.7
